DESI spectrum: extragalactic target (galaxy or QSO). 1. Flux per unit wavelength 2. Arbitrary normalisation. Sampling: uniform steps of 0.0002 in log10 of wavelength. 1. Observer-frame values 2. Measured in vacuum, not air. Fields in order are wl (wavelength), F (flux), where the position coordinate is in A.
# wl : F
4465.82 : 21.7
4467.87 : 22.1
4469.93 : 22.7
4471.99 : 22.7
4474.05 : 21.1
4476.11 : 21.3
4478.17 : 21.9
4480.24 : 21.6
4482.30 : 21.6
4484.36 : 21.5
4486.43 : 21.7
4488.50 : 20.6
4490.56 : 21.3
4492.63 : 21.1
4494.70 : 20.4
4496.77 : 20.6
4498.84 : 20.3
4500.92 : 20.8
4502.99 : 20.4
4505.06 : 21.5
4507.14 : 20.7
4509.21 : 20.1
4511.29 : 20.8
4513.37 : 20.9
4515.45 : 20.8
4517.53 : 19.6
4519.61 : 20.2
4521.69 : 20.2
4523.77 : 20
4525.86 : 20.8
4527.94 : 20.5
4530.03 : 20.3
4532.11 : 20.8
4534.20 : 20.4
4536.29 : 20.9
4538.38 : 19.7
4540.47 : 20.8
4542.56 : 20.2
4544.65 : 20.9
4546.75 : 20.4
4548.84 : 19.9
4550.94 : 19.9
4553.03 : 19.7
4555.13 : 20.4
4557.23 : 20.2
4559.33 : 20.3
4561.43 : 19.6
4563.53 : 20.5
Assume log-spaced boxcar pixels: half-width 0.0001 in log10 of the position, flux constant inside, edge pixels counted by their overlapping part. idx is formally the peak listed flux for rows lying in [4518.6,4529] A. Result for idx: 20.8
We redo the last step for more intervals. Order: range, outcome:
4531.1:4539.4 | 20.9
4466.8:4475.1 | 22.7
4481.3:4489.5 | 21.7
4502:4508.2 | 21.5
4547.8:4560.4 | 20.4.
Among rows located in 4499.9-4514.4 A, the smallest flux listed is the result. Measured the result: 20.1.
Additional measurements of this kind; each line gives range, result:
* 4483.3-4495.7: 20.4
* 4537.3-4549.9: 19.7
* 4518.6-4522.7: 20.2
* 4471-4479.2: 21.1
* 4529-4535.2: 20.3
